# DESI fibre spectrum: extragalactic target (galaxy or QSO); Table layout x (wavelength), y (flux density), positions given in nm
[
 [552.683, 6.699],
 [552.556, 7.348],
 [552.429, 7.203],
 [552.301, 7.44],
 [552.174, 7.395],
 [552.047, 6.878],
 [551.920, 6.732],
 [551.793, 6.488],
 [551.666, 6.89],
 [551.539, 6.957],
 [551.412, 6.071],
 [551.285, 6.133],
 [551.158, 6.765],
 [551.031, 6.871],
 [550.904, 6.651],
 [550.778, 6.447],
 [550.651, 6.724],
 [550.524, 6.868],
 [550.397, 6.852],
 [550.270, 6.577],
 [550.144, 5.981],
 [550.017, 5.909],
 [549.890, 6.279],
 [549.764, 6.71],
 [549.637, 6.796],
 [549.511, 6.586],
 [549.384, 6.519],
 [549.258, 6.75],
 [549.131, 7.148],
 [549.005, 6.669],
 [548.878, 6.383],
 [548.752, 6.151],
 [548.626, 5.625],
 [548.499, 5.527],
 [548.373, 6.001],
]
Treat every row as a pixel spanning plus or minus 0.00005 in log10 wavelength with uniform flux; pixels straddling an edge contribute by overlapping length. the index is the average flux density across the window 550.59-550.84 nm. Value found 6.58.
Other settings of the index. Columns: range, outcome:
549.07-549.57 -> 6.74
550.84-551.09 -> 6.78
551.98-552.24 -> 7.14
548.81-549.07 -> 6.53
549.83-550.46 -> 6.32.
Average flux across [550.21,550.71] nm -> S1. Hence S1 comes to 6.75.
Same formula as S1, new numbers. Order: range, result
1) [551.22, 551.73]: 6.51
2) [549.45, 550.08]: 6.46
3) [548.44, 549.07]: 6.08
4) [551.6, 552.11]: 6.75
